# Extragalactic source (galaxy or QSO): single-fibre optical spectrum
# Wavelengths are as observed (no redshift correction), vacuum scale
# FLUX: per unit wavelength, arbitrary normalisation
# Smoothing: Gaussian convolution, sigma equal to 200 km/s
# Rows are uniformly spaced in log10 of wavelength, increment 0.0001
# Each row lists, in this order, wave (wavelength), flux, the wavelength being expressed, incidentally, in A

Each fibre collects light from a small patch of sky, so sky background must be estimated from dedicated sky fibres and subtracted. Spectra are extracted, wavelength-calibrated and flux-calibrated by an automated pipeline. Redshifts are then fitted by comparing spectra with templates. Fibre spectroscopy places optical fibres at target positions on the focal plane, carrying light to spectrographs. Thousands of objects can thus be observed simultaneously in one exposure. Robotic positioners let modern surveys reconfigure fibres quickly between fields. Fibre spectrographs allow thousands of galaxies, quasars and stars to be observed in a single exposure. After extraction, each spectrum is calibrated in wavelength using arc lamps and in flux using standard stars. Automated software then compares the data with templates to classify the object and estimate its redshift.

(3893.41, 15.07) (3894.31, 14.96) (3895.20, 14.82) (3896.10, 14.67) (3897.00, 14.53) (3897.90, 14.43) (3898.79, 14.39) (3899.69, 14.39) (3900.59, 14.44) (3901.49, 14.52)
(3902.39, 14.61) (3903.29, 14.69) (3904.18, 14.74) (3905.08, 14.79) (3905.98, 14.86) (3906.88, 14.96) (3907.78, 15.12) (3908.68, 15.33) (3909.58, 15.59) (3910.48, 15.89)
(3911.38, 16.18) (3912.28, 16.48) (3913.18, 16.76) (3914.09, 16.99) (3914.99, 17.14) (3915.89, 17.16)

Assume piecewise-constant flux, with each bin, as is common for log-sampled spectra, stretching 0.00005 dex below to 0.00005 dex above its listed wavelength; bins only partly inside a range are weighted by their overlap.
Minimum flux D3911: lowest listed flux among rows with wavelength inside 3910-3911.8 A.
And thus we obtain 15.89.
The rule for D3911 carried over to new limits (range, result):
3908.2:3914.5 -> 15.33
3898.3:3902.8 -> 14.39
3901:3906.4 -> 14.52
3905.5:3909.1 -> 14.86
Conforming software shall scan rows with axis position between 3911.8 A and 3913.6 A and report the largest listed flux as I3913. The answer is 16.76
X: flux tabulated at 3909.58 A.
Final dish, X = 15.59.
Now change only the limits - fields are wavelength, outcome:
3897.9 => 14.43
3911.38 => 16.18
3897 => 14.53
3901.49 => 14.52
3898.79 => 14.39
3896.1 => 14.67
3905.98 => 14.86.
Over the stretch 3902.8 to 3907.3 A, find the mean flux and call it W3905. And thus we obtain 14.8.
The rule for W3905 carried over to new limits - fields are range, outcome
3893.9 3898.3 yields 14.7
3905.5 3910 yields 15.2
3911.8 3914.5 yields 16.7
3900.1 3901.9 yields 14.4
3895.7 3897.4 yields 14.6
